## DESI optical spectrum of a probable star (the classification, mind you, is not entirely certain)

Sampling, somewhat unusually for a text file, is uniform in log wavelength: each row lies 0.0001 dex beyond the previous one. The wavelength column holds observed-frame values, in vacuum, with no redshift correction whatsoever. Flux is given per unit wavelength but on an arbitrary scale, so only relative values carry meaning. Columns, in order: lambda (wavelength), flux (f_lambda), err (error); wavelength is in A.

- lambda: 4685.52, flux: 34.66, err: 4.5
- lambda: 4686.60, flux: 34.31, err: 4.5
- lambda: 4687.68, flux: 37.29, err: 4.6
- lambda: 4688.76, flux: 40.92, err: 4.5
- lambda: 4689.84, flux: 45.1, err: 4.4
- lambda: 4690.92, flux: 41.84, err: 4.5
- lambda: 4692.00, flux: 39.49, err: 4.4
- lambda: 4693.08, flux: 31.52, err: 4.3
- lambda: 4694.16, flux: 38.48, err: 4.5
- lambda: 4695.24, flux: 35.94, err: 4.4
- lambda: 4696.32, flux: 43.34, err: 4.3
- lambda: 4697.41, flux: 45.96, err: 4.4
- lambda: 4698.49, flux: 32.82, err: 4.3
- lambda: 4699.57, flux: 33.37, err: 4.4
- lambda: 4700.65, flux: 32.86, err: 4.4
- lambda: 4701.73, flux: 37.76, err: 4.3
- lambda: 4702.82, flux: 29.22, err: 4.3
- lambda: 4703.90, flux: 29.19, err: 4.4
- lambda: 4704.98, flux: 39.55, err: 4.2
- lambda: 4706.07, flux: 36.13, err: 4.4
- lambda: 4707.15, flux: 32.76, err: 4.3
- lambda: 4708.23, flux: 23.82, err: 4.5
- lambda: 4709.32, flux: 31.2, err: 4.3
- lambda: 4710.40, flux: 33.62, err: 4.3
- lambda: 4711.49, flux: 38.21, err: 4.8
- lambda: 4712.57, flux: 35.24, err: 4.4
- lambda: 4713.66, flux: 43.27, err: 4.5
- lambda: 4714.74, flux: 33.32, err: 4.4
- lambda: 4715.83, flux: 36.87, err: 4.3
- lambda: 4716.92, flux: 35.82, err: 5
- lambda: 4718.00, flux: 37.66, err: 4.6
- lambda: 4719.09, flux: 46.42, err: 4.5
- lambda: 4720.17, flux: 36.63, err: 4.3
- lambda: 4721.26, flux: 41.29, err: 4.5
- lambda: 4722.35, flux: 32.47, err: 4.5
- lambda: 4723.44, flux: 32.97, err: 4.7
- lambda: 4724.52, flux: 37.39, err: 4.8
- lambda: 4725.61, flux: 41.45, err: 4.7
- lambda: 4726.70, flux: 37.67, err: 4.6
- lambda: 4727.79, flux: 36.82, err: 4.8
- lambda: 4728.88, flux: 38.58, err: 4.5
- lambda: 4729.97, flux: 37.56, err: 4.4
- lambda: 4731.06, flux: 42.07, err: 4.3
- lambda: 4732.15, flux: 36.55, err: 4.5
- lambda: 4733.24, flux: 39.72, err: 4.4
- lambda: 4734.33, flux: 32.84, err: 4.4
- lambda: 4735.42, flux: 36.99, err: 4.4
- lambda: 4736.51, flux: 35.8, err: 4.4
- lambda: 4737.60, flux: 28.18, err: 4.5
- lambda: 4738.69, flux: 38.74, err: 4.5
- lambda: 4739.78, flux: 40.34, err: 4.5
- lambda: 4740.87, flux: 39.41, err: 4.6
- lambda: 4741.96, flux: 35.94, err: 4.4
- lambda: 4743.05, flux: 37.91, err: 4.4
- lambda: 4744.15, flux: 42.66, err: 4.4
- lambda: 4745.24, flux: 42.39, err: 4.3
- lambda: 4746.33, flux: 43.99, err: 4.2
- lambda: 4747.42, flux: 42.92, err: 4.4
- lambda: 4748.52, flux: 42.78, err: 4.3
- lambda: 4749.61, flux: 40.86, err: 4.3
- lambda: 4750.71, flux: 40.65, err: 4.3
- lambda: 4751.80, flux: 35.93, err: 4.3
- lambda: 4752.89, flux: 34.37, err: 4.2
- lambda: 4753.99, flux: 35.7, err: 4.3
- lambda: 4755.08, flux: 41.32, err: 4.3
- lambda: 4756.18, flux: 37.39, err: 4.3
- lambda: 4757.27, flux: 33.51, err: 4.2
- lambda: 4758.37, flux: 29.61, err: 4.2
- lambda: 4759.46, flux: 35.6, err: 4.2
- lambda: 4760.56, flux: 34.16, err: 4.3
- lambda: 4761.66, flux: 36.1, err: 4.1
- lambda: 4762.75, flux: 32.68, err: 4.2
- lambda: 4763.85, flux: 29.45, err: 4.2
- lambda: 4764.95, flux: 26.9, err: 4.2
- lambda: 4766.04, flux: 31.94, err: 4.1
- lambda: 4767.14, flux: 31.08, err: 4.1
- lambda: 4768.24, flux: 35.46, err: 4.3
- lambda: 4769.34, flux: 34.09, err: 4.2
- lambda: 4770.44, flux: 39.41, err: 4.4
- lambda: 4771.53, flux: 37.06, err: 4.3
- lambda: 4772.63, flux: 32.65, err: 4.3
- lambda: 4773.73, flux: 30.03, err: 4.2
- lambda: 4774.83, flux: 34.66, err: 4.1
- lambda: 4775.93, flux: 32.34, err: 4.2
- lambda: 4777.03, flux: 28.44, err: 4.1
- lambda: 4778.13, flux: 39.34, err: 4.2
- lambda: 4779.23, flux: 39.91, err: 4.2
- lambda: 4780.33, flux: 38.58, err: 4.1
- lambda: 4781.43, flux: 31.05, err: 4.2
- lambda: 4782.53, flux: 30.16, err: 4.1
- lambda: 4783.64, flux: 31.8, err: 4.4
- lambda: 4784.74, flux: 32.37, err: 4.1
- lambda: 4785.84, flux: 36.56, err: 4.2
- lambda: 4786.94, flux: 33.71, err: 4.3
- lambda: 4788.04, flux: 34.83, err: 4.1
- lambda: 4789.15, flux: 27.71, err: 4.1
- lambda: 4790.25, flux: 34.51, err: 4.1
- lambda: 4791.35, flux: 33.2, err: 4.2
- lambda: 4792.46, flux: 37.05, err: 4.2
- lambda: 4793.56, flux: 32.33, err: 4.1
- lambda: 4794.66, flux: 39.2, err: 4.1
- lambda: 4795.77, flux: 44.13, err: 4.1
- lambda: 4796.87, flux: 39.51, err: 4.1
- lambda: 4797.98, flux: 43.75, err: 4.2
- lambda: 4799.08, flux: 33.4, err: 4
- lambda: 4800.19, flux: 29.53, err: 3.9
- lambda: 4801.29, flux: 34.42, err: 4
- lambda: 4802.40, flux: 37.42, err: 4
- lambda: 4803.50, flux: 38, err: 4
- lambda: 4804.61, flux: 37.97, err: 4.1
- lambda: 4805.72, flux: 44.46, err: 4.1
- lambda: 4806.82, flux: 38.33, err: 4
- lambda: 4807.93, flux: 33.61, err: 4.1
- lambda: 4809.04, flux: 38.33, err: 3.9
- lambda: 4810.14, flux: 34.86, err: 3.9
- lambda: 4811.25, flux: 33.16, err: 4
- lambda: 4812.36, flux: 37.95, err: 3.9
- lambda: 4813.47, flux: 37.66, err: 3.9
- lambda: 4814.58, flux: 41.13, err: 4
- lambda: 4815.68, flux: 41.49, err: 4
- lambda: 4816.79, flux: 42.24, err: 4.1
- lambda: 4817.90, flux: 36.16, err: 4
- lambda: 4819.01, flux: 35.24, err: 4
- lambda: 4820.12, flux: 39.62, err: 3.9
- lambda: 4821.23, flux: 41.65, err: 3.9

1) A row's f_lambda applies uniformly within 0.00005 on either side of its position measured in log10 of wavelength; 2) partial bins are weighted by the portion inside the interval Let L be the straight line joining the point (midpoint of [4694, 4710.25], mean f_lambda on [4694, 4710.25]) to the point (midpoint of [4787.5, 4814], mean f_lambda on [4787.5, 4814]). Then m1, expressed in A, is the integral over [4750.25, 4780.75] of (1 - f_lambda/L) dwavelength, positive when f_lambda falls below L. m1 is 1.10 A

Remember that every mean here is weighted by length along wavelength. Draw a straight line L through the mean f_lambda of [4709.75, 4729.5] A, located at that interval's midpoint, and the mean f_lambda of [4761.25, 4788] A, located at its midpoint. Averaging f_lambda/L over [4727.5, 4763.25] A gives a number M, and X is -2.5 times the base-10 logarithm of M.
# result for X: -0.06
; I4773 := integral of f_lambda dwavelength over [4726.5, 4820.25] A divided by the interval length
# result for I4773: 36.3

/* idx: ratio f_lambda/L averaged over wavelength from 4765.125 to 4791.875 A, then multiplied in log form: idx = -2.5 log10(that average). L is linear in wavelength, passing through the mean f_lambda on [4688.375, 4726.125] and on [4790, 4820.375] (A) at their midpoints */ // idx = 0.109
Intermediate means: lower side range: 36.7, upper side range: 37.5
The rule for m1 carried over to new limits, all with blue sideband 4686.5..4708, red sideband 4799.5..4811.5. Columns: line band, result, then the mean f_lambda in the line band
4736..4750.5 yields -1.1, 39.4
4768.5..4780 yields 0.5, 34.9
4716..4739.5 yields -0.4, 37.3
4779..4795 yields 1.1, 34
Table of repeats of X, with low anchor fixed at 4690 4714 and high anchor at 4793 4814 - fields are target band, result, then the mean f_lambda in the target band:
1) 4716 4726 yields -0.05 mag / 37.9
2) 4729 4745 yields -0.04 mag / 37.6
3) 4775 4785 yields 0.09 mag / 33.8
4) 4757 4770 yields 0.13 mag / 32.6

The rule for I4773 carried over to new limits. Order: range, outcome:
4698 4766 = 36.4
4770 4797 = 34.7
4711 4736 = 37.7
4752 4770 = 33.8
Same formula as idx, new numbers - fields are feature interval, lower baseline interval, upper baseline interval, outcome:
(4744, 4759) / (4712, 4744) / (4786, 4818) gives -0.041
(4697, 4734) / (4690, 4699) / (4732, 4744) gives 0.046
